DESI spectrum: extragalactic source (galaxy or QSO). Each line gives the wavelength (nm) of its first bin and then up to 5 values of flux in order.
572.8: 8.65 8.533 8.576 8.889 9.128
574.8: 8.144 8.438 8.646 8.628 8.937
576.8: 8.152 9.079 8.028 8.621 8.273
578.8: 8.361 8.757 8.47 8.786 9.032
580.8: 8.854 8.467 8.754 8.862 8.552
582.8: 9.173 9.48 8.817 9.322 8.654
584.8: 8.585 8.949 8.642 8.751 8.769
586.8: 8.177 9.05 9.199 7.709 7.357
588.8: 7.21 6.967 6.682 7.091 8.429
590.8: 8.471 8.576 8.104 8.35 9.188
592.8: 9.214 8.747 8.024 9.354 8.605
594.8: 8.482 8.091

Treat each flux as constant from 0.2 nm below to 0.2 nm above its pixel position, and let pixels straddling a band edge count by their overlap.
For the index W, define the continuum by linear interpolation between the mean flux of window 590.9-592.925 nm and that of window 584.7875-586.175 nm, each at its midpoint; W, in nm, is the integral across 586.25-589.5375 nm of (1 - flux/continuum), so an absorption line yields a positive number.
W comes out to 0.275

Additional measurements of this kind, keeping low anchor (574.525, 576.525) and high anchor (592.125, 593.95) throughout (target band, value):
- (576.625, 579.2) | 0.05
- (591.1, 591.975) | 0.05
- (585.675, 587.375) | 0.01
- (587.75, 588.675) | 0.12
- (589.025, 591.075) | 0.28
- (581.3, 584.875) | -0.10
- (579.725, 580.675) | -0.03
